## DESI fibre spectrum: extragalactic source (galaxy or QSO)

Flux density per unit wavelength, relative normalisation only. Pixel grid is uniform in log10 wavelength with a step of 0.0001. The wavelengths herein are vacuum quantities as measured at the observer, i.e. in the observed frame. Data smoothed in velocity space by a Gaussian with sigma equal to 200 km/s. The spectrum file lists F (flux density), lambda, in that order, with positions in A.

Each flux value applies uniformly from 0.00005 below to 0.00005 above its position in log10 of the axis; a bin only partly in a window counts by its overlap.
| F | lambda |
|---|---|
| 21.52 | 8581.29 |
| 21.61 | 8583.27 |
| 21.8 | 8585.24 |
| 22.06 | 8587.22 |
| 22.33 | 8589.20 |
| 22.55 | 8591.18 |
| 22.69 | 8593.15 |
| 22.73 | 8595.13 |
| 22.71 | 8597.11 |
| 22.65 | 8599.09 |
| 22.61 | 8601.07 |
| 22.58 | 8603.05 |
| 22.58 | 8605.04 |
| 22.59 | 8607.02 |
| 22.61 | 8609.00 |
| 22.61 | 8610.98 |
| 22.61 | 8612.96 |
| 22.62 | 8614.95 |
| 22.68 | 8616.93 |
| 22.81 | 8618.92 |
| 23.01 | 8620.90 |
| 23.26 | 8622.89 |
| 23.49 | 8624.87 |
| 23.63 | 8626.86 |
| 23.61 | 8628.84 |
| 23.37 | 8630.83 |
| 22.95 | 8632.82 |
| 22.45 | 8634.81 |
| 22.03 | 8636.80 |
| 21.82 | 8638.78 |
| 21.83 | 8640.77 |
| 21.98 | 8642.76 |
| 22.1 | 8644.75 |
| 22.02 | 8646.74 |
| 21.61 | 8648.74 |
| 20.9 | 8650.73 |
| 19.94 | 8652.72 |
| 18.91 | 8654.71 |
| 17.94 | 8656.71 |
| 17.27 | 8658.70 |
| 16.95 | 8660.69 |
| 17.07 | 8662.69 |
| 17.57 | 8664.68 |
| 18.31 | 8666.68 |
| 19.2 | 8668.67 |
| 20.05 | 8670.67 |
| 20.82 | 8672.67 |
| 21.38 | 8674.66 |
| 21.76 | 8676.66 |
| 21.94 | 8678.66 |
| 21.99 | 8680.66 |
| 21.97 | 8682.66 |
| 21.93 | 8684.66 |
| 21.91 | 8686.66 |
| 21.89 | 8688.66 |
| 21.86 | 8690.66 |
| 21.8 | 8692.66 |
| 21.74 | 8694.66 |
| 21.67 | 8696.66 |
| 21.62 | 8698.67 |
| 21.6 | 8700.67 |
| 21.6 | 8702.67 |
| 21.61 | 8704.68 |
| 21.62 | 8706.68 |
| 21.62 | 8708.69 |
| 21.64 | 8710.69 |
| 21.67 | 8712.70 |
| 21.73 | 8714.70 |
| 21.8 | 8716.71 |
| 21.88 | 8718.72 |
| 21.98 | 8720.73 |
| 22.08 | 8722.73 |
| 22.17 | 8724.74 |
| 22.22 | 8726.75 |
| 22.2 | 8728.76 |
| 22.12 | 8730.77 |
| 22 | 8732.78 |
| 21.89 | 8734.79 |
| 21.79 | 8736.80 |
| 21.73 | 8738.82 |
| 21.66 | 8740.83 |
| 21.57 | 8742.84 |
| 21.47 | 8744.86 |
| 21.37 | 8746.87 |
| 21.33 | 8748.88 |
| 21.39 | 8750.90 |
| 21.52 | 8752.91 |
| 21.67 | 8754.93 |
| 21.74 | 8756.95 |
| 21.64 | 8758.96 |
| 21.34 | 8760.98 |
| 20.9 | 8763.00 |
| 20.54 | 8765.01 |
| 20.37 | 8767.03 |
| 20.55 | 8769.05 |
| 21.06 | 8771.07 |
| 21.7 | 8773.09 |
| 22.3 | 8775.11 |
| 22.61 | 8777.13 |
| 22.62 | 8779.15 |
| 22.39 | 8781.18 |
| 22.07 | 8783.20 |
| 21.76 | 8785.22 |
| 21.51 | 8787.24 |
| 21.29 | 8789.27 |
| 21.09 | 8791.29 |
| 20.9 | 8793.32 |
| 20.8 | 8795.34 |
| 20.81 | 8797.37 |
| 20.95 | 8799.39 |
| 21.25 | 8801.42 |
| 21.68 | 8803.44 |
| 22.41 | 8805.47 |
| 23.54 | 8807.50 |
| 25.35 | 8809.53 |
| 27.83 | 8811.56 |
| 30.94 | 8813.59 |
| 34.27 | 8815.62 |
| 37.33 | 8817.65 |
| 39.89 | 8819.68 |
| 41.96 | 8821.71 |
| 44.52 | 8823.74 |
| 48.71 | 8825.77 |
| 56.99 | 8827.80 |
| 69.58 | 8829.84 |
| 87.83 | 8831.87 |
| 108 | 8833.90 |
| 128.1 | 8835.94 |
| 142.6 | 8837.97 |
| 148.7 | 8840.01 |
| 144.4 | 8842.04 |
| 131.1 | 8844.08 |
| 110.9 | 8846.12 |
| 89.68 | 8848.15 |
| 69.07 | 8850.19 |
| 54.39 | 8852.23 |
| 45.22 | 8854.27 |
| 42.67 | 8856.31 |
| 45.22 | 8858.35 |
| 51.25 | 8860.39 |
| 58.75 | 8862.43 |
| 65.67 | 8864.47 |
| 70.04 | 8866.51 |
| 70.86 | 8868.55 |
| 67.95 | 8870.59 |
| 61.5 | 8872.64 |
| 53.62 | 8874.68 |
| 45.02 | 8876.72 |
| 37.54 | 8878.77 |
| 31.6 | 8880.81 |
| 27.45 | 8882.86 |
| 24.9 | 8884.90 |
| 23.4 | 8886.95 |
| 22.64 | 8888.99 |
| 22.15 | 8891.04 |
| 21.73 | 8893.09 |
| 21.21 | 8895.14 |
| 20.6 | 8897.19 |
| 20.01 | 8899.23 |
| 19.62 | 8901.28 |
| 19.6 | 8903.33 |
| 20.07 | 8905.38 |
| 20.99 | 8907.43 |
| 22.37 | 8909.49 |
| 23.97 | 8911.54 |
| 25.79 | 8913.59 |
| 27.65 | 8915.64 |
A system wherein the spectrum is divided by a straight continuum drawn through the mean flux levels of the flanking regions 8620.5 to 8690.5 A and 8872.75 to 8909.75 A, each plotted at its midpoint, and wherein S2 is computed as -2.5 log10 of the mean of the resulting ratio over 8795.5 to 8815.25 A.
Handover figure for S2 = 0.04 mag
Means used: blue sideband 21.1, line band 24.1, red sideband 27.3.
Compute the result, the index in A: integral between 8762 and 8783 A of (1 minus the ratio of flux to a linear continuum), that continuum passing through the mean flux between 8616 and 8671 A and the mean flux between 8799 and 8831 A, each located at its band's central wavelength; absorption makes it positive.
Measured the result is 7.00 A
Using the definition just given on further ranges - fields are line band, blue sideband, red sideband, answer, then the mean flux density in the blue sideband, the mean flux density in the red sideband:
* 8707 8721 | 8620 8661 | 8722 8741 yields 0.11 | 21.6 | 22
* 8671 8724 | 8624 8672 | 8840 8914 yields 9.82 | 20.7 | 48.8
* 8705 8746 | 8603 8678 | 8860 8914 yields 6.97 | 21.3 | 35.8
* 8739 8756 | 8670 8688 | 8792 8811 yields 0.27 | 21.6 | 22.1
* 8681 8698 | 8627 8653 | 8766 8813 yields 0.23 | 22.2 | 22.1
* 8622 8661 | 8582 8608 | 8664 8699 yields 0.44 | 22.4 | 21.1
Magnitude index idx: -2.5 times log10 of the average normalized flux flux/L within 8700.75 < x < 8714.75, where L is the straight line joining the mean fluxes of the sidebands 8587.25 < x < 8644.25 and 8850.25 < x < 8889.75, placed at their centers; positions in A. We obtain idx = 0.42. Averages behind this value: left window 22.7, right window 48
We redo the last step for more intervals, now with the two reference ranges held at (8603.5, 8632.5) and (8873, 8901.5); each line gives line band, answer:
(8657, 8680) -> 0.241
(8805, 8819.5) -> -0.090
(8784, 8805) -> 0.256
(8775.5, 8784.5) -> 0.186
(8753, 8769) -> 0.230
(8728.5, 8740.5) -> 0.167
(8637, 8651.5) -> 0.084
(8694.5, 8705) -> 0.148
